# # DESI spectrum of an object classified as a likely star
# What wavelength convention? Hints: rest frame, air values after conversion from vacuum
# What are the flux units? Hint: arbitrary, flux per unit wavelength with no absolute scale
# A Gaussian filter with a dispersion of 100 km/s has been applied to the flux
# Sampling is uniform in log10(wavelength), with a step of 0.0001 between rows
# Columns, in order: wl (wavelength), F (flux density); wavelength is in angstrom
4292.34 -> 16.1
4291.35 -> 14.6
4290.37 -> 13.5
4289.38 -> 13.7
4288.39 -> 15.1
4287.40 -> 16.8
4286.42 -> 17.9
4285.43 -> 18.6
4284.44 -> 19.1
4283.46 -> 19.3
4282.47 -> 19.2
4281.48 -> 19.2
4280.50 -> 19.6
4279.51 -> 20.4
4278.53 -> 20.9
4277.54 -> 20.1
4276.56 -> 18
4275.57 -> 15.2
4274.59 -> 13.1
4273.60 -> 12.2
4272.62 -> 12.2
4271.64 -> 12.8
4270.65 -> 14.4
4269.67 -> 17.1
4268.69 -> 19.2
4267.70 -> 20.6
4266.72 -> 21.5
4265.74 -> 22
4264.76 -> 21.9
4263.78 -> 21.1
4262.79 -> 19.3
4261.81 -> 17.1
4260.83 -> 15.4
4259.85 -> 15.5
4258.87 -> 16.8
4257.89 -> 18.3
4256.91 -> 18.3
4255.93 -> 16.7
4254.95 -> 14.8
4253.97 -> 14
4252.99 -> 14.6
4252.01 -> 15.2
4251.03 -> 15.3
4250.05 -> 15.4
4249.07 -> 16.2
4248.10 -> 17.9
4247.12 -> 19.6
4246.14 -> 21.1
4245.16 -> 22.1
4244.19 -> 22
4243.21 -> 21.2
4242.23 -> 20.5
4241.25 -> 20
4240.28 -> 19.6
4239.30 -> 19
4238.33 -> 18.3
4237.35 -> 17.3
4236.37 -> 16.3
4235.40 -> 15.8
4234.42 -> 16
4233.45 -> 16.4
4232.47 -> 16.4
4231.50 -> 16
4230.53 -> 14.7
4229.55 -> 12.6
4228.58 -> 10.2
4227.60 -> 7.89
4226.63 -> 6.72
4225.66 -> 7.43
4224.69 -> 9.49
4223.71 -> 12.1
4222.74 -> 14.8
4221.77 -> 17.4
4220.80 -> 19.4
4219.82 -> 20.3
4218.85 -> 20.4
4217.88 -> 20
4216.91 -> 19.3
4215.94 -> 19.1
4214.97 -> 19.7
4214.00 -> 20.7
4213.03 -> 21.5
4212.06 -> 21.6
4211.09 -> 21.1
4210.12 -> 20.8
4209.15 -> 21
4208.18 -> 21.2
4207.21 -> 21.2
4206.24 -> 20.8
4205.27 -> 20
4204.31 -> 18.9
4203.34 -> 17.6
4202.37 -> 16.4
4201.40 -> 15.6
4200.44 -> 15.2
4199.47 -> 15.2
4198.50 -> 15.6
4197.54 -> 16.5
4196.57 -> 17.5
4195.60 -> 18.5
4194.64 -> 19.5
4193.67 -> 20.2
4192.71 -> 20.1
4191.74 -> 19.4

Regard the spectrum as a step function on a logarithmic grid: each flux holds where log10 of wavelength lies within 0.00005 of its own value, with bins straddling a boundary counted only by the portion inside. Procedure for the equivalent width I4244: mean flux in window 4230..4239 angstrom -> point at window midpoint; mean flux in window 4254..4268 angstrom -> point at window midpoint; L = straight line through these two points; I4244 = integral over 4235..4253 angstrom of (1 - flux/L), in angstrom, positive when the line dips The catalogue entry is -1.4 angstrom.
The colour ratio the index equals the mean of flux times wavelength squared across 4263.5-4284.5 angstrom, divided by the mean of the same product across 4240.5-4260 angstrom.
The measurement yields 1.03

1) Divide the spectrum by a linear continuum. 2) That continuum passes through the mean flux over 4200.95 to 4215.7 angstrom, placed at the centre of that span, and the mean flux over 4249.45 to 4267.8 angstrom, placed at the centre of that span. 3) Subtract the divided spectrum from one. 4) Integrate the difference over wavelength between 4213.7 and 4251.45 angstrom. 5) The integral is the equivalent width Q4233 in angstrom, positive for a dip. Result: 3.87 angstrom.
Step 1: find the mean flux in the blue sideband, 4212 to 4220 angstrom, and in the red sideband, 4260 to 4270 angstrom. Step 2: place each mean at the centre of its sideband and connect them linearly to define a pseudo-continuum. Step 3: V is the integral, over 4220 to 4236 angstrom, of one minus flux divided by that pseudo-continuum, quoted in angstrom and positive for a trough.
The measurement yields 5.2 angstrom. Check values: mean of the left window 20.2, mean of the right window 19.4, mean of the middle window 13.5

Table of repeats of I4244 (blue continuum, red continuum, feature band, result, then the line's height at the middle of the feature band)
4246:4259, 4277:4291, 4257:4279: -0.2 angstrom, 17.3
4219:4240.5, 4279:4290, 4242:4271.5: -3.1 angstrom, 16.4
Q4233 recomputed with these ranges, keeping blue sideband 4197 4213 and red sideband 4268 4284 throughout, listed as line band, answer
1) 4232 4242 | 0.2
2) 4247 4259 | 0.9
